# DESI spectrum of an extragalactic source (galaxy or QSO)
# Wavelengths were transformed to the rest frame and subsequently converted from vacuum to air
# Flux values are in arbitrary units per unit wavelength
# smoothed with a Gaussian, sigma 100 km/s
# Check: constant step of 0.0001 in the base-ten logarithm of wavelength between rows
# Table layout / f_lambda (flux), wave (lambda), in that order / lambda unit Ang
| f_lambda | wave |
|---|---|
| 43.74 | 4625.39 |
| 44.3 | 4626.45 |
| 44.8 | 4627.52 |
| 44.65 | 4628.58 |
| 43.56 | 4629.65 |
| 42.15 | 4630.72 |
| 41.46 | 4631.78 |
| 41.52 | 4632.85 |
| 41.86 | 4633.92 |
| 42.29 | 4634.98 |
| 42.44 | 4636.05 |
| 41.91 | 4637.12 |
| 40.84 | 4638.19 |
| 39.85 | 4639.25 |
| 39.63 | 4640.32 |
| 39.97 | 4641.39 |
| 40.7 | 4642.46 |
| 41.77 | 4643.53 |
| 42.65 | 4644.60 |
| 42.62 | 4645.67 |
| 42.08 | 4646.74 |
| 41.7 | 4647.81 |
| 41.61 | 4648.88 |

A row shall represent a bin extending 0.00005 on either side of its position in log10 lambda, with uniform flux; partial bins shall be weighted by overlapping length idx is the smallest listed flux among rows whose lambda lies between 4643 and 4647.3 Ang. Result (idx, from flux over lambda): 41.77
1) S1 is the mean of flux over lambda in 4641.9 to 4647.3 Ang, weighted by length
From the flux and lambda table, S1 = 41.9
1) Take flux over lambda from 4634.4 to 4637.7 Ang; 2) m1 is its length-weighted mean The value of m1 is 42.2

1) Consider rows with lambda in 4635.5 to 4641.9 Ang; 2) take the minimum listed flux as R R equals 39.63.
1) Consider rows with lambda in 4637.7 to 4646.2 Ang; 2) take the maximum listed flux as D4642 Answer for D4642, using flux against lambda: 42.65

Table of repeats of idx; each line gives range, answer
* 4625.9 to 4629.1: 44.3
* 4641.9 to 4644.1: 40.7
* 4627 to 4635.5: 41.46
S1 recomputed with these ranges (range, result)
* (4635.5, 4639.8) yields 41.3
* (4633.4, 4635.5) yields 42.2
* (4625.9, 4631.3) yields 43.9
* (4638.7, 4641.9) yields 39.9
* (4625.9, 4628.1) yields 44.7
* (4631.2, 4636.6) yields 41.9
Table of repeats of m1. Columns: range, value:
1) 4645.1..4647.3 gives 42.3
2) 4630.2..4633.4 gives 41.7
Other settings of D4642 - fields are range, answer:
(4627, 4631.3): 44.8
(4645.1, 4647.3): 42.62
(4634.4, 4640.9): 42.44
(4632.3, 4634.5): 41.86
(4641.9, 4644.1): 41.77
